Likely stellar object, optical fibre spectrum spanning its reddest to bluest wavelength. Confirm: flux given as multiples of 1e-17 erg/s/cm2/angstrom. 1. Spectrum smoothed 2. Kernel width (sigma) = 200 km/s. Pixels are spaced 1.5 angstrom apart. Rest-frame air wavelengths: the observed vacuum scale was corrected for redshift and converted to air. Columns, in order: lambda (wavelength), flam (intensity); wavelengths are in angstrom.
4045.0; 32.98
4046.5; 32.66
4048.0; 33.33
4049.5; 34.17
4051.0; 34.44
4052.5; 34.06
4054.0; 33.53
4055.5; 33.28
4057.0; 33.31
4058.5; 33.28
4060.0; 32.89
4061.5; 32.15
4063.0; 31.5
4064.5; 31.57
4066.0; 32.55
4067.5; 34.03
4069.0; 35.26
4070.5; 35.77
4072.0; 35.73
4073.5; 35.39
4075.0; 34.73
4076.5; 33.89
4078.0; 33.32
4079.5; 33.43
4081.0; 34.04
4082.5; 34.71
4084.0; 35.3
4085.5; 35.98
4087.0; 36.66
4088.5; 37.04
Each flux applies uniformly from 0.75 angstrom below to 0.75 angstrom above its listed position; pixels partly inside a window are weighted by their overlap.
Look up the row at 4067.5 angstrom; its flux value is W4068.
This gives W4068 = 34.03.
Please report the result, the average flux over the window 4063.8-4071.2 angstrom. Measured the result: 33.8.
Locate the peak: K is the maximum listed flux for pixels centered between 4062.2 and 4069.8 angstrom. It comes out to 35.26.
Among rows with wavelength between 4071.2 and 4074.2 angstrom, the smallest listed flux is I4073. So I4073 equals 35.39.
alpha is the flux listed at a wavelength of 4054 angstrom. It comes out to 33.53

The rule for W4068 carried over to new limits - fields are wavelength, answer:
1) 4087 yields 36.66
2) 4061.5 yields 32.15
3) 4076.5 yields 33.89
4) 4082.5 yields 34.71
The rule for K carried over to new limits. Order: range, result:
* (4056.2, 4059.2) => 33.31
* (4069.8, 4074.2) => 35.77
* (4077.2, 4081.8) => 34.04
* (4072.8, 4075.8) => 35.39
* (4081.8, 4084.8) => 35.3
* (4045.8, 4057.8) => 34.44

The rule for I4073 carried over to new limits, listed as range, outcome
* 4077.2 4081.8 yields 33.32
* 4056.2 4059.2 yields 33.28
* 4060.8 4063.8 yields 31.5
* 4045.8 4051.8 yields 32.66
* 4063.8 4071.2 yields 31.57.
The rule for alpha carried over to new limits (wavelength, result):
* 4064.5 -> 31.57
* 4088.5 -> 37.04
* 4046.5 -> 32.66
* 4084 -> 35.3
